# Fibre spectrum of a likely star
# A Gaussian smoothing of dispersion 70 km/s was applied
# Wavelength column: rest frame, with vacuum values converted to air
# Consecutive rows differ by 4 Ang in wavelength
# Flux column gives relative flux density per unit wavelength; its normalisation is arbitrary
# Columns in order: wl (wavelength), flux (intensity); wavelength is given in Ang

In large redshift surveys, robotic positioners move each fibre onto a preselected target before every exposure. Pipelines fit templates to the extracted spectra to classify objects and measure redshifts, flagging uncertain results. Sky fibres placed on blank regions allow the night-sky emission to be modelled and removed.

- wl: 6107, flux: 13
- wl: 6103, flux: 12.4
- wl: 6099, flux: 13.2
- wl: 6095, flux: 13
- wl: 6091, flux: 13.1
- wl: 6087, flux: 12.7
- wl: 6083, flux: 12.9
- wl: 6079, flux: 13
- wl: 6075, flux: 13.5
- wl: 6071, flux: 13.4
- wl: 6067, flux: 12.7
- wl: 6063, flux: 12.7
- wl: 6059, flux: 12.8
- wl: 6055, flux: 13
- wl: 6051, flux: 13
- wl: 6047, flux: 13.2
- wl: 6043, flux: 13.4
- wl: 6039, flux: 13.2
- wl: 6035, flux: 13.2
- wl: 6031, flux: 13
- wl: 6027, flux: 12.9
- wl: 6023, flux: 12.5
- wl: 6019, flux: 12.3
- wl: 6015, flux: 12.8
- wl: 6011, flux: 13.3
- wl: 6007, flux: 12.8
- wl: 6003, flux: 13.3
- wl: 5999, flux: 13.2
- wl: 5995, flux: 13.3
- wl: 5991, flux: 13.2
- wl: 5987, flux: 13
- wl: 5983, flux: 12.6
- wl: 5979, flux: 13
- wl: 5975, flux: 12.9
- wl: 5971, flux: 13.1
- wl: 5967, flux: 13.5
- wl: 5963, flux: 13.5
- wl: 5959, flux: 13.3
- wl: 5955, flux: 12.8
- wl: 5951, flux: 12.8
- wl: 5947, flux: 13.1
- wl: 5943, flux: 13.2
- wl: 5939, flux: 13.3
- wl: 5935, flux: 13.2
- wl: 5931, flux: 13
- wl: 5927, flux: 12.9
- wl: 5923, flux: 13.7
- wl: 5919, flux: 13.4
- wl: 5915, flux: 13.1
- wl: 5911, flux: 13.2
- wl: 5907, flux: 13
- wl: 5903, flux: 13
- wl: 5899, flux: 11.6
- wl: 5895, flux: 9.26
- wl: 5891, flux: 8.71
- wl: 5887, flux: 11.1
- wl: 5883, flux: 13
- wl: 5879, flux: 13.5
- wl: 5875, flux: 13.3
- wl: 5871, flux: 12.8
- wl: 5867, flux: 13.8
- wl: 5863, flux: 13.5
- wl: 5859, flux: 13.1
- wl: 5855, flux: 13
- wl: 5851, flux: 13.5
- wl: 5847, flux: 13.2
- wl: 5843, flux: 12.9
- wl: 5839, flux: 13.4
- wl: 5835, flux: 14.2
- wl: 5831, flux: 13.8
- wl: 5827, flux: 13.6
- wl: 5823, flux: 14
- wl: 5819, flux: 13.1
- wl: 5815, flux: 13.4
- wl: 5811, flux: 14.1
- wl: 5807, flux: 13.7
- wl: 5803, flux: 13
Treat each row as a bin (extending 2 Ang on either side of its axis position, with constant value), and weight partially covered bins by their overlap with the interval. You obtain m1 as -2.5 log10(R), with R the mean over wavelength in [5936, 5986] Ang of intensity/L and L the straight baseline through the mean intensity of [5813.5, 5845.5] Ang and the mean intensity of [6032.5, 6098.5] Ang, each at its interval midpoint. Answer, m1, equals 0.01 mag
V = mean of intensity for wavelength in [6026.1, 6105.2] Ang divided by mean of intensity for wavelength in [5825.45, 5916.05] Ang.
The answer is 1.02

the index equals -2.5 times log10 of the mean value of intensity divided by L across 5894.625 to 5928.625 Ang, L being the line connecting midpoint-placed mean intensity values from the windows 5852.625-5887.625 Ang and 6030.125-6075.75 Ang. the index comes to 0.030 mag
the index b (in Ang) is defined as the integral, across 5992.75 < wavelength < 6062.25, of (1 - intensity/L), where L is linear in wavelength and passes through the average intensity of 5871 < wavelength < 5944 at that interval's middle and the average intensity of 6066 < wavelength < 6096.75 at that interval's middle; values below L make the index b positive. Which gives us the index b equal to -0.65 Ang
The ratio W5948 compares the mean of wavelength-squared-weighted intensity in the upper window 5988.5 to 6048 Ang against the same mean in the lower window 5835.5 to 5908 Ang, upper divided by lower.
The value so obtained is 1.09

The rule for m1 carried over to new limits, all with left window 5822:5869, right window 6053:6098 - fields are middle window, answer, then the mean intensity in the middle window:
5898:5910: 0.06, 12.7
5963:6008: 0.01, 13.1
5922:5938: 0.01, 13.2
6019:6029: 0.04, 12.6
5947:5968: 0.01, 13.2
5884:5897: 0.32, 9.94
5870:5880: 0.02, 13.2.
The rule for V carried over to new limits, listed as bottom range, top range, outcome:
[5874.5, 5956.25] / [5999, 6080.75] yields 1.04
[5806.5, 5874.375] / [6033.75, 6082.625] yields 0.97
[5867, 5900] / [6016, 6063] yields 1.10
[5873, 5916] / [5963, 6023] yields 1.08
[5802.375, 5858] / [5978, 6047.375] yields 0.96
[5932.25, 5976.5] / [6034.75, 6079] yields 1.00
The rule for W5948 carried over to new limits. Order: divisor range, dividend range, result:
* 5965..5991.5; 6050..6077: 1.03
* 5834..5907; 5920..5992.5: 1.07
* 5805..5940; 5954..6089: 1.06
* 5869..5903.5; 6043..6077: 1.18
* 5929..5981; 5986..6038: 1.01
